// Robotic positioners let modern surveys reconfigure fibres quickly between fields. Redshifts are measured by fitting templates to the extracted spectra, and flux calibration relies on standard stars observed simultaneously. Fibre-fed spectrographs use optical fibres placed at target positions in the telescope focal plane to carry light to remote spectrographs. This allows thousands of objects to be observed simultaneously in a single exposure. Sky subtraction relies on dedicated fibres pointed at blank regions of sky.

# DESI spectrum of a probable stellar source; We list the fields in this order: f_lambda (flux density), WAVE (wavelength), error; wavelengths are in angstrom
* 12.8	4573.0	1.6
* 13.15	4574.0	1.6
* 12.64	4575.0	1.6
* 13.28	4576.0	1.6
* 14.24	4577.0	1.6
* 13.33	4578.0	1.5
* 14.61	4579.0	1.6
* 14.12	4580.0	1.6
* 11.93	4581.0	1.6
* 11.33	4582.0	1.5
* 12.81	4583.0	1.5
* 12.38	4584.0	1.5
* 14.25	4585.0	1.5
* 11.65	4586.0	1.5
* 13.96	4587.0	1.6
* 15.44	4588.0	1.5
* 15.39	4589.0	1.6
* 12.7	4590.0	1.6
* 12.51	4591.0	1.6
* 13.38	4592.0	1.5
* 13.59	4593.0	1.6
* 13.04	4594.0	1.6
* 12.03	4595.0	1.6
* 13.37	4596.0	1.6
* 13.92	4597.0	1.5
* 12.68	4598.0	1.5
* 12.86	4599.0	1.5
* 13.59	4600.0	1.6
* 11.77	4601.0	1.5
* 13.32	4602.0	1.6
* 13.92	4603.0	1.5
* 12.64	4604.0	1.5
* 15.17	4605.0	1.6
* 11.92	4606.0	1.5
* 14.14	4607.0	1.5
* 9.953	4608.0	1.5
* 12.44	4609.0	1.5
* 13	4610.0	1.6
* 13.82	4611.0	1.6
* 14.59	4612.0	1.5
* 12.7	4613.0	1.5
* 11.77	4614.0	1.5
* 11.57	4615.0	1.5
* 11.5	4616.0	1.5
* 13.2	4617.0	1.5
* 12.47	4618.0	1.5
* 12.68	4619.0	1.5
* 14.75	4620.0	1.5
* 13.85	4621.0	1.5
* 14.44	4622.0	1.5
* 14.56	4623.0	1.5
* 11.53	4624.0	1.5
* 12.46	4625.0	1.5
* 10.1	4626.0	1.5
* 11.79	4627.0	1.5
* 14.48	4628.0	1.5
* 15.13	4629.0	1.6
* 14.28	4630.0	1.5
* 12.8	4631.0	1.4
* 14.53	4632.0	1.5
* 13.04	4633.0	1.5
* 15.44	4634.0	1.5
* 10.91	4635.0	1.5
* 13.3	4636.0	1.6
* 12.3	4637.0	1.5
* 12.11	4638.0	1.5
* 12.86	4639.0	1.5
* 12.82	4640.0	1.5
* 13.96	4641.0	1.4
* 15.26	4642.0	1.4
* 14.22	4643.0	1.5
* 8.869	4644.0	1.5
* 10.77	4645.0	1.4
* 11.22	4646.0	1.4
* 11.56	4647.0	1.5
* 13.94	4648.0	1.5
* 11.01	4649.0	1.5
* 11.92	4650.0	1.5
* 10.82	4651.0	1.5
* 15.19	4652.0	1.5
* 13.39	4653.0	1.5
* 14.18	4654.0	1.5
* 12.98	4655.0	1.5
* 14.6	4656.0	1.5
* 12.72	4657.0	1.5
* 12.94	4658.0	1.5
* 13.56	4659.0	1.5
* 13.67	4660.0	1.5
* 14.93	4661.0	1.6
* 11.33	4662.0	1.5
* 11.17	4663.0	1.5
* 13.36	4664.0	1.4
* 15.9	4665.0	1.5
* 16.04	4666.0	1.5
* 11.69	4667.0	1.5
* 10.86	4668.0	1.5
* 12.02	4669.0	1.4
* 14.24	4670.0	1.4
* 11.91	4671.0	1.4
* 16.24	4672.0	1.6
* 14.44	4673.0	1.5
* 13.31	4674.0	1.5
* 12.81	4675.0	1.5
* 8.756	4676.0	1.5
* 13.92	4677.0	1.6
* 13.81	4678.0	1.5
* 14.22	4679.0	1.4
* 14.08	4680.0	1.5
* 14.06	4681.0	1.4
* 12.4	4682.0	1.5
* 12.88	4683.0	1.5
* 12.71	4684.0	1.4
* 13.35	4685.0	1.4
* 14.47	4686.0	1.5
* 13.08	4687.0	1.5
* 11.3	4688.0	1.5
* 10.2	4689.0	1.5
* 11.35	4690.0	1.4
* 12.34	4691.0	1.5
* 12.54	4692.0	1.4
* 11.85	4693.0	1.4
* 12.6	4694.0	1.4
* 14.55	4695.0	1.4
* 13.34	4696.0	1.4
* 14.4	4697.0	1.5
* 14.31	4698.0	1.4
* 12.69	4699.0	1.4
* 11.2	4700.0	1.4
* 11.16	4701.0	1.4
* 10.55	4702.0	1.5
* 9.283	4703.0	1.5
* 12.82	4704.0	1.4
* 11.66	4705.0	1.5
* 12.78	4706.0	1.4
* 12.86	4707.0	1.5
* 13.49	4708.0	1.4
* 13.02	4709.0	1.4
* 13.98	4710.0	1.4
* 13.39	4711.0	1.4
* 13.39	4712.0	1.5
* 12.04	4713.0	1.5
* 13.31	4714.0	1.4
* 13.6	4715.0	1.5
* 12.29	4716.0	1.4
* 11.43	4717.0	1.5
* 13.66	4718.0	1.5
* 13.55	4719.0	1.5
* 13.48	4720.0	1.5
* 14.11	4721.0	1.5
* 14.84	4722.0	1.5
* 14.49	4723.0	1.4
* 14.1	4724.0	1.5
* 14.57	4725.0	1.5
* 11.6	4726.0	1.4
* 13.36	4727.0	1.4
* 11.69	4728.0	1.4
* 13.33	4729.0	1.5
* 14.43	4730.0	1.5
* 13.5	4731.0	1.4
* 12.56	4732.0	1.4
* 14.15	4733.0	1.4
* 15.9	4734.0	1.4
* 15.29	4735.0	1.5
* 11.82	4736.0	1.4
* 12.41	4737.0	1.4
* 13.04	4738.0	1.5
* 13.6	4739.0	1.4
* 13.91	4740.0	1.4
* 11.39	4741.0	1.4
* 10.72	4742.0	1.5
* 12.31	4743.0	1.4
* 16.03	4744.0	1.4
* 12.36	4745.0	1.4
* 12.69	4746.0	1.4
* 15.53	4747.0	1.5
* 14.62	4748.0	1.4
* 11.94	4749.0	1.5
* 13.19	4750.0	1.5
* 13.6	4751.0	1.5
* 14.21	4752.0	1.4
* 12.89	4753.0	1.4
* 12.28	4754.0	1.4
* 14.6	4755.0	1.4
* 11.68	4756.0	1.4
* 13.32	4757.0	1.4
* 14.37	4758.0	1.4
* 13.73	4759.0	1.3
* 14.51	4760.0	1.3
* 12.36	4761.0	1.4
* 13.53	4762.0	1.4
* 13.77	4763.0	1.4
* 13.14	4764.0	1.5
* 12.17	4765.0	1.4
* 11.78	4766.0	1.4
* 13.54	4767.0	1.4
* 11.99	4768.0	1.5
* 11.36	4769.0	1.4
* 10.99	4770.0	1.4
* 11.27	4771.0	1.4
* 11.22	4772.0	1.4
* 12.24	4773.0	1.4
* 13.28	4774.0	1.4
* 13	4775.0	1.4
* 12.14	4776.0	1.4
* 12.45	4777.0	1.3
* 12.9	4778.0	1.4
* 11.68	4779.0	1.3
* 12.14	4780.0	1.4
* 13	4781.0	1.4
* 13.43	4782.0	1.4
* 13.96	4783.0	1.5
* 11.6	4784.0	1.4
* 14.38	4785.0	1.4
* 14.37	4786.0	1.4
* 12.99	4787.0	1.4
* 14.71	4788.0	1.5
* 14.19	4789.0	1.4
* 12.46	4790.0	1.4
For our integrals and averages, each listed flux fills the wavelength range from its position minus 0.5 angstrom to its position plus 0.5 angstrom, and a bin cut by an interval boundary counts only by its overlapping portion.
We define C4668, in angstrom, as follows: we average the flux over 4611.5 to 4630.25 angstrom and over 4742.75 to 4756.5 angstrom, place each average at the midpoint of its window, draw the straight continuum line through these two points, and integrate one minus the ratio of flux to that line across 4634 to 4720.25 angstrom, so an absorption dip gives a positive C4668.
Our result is 2.4 angstrom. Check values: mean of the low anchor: 13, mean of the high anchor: 13.4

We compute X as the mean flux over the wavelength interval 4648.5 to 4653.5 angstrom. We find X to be 12.5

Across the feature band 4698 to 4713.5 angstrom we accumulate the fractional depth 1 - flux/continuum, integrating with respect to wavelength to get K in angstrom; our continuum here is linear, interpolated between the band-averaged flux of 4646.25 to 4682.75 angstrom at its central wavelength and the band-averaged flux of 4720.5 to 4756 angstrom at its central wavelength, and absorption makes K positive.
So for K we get 1.1 angstrom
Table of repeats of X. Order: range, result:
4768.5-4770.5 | 11.2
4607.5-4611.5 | 12.3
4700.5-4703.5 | 10.3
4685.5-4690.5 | 12.1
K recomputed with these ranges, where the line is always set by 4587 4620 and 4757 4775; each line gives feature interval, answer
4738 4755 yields -0.7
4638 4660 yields 0.3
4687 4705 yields 1.0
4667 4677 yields 0.1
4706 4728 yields -0.9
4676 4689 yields -0.2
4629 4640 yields -0.2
